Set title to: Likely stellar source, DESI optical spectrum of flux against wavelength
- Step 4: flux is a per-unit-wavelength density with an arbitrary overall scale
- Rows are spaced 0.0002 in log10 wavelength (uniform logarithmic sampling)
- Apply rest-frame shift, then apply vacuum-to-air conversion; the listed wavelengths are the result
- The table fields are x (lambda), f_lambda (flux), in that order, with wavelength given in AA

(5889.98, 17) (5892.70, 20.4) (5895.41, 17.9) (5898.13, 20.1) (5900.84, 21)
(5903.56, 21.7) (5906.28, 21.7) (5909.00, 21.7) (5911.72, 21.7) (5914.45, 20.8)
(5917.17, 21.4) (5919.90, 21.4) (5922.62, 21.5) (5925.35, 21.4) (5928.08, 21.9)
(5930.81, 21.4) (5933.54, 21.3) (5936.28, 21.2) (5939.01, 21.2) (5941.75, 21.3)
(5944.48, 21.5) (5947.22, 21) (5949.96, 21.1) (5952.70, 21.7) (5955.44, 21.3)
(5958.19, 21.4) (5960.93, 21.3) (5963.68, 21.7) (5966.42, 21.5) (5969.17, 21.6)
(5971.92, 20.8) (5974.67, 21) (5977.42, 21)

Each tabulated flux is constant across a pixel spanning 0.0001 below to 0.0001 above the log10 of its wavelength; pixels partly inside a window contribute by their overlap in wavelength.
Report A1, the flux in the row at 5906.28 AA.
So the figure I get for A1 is 21.7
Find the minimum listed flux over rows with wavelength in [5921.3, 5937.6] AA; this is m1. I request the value 21.2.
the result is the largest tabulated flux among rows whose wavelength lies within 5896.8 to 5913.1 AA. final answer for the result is 21.7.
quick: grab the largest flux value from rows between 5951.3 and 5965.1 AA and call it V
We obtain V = 21.7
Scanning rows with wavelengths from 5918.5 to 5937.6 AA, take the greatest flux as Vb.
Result 21.9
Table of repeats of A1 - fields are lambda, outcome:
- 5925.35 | 21.4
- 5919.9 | 21.4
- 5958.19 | 21.4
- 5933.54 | 21.3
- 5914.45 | 20.8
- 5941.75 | 21.3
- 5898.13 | 20.1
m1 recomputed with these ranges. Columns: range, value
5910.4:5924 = 20.8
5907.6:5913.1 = 21.7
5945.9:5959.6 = 21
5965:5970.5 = 21.5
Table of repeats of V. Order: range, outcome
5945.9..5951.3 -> 21.1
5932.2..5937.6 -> 21.3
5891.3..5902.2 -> 21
